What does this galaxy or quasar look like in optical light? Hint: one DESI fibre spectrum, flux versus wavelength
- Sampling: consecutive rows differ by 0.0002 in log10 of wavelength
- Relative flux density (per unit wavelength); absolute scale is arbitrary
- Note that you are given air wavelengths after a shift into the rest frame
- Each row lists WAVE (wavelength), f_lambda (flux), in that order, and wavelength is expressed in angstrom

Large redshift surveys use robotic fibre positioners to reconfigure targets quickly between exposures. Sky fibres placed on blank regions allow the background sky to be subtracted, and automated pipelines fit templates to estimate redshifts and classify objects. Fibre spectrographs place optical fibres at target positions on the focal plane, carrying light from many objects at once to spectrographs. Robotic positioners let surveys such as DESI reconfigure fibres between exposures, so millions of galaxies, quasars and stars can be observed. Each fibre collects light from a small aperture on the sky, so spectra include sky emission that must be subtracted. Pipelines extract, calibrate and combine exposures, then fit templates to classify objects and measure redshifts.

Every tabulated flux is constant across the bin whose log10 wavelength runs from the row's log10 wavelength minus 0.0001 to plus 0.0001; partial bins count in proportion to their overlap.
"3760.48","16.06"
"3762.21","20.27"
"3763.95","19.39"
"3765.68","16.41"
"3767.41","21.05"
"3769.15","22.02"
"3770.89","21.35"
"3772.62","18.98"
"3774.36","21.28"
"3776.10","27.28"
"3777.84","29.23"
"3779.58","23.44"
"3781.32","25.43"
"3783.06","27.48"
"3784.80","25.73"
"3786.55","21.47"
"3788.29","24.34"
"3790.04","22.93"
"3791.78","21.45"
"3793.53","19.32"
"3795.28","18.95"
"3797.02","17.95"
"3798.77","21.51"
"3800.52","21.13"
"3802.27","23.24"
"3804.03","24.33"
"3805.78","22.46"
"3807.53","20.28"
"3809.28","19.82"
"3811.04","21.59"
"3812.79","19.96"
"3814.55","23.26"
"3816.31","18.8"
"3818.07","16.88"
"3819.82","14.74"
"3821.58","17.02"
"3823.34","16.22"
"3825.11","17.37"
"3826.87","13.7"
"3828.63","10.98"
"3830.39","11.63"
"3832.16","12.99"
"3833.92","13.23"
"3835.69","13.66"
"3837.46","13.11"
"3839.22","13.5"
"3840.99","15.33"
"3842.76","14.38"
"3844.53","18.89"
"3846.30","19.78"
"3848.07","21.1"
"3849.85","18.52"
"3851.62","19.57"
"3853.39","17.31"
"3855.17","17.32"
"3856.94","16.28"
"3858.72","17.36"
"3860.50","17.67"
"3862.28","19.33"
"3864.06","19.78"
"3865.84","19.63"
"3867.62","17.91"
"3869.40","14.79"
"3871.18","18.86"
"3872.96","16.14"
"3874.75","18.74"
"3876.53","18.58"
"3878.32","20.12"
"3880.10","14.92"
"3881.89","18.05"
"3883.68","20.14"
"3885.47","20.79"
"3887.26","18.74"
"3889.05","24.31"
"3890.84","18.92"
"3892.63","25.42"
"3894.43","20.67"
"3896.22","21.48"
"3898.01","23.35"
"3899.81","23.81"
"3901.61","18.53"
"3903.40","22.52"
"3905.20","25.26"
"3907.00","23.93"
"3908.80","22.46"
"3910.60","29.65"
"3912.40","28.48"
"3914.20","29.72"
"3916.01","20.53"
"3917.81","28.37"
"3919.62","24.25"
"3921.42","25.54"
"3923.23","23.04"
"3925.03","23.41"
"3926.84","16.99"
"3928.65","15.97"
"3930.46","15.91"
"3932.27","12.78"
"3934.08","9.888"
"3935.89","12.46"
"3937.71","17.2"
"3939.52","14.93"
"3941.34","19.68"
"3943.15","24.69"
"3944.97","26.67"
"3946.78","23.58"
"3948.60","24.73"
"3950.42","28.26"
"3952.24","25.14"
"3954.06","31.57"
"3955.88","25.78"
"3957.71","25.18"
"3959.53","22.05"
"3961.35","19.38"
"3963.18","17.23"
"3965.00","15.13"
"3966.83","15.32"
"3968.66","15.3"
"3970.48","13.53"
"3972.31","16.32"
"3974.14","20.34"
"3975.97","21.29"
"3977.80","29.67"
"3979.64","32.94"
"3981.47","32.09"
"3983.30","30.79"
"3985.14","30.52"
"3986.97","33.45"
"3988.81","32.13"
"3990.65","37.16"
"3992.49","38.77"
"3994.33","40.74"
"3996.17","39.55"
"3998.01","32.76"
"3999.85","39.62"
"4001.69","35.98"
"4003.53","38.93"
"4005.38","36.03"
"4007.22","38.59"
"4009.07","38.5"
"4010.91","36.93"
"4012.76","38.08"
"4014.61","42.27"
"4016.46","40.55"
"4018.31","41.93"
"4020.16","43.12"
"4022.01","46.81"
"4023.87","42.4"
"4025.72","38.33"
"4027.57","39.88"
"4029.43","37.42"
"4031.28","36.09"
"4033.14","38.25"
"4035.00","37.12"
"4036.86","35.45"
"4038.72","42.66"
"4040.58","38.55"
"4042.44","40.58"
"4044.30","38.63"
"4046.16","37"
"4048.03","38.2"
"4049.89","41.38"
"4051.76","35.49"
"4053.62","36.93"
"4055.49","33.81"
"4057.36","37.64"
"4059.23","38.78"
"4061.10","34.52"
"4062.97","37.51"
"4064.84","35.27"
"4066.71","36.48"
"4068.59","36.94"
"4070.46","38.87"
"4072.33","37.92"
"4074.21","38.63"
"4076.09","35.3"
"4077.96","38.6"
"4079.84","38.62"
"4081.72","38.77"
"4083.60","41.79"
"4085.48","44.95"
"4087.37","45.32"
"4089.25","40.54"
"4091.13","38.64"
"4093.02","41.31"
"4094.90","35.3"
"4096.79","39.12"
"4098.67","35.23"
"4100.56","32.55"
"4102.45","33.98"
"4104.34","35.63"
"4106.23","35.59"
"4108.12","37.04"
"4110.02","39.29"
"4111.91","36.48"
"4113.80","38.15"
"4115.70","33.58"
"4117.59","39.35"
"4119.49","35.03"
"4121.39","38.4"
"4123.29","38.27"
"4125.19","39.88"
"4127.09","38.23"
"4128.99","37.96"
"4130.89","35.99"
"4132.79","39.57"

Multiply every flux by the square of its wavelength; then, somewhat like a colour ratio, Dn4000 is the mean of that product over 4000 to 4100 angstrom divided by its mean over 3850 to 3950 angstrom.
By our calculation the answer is 2.04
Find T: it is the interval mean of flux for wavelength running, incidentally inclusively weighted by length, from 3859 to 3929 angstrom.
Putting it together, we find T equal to 21.3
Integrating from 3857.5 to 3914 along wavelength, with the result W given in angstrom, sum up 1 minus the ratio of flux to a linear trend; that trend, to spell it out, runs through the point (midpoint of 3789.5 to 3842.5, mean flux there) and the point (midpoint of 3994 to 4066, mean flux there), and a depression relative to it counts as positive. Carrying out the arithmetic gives 9.0 angstrom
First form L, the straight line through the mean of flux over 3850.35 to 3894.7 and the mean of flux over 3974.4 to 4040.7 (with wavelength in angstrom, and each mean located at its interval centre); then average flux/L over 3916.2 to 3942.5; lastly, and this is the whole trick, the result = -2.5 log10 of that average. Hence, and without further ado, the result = 0.366 mag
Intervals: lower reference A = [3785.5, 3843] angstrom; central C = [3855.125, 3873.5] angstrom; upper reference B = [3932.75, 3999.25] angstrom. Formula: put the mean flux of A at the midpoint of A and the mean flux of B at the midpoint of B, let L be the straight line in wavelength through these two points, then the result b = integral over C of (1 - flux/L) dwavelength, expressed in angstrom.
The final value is 2.3 angstrom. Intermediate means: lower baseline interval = 18.2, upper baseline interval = 24.9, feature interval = 17.8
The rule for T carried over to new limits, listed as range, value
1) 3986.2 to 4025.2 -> 38.8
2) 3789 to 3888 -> 18.1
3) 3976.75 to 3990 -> 31.6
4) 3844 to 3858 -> 18.6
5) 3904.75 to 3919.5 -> 26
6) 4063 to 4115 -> 38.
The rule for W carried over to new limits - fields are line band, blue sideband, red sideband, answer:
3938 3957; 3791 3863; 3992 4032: 4.5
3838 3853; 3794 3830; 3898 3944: 1.6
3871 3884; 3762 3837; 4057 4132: 3.5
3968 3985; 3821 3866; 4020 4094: 3.6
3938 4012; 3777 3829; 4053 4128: 7.5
